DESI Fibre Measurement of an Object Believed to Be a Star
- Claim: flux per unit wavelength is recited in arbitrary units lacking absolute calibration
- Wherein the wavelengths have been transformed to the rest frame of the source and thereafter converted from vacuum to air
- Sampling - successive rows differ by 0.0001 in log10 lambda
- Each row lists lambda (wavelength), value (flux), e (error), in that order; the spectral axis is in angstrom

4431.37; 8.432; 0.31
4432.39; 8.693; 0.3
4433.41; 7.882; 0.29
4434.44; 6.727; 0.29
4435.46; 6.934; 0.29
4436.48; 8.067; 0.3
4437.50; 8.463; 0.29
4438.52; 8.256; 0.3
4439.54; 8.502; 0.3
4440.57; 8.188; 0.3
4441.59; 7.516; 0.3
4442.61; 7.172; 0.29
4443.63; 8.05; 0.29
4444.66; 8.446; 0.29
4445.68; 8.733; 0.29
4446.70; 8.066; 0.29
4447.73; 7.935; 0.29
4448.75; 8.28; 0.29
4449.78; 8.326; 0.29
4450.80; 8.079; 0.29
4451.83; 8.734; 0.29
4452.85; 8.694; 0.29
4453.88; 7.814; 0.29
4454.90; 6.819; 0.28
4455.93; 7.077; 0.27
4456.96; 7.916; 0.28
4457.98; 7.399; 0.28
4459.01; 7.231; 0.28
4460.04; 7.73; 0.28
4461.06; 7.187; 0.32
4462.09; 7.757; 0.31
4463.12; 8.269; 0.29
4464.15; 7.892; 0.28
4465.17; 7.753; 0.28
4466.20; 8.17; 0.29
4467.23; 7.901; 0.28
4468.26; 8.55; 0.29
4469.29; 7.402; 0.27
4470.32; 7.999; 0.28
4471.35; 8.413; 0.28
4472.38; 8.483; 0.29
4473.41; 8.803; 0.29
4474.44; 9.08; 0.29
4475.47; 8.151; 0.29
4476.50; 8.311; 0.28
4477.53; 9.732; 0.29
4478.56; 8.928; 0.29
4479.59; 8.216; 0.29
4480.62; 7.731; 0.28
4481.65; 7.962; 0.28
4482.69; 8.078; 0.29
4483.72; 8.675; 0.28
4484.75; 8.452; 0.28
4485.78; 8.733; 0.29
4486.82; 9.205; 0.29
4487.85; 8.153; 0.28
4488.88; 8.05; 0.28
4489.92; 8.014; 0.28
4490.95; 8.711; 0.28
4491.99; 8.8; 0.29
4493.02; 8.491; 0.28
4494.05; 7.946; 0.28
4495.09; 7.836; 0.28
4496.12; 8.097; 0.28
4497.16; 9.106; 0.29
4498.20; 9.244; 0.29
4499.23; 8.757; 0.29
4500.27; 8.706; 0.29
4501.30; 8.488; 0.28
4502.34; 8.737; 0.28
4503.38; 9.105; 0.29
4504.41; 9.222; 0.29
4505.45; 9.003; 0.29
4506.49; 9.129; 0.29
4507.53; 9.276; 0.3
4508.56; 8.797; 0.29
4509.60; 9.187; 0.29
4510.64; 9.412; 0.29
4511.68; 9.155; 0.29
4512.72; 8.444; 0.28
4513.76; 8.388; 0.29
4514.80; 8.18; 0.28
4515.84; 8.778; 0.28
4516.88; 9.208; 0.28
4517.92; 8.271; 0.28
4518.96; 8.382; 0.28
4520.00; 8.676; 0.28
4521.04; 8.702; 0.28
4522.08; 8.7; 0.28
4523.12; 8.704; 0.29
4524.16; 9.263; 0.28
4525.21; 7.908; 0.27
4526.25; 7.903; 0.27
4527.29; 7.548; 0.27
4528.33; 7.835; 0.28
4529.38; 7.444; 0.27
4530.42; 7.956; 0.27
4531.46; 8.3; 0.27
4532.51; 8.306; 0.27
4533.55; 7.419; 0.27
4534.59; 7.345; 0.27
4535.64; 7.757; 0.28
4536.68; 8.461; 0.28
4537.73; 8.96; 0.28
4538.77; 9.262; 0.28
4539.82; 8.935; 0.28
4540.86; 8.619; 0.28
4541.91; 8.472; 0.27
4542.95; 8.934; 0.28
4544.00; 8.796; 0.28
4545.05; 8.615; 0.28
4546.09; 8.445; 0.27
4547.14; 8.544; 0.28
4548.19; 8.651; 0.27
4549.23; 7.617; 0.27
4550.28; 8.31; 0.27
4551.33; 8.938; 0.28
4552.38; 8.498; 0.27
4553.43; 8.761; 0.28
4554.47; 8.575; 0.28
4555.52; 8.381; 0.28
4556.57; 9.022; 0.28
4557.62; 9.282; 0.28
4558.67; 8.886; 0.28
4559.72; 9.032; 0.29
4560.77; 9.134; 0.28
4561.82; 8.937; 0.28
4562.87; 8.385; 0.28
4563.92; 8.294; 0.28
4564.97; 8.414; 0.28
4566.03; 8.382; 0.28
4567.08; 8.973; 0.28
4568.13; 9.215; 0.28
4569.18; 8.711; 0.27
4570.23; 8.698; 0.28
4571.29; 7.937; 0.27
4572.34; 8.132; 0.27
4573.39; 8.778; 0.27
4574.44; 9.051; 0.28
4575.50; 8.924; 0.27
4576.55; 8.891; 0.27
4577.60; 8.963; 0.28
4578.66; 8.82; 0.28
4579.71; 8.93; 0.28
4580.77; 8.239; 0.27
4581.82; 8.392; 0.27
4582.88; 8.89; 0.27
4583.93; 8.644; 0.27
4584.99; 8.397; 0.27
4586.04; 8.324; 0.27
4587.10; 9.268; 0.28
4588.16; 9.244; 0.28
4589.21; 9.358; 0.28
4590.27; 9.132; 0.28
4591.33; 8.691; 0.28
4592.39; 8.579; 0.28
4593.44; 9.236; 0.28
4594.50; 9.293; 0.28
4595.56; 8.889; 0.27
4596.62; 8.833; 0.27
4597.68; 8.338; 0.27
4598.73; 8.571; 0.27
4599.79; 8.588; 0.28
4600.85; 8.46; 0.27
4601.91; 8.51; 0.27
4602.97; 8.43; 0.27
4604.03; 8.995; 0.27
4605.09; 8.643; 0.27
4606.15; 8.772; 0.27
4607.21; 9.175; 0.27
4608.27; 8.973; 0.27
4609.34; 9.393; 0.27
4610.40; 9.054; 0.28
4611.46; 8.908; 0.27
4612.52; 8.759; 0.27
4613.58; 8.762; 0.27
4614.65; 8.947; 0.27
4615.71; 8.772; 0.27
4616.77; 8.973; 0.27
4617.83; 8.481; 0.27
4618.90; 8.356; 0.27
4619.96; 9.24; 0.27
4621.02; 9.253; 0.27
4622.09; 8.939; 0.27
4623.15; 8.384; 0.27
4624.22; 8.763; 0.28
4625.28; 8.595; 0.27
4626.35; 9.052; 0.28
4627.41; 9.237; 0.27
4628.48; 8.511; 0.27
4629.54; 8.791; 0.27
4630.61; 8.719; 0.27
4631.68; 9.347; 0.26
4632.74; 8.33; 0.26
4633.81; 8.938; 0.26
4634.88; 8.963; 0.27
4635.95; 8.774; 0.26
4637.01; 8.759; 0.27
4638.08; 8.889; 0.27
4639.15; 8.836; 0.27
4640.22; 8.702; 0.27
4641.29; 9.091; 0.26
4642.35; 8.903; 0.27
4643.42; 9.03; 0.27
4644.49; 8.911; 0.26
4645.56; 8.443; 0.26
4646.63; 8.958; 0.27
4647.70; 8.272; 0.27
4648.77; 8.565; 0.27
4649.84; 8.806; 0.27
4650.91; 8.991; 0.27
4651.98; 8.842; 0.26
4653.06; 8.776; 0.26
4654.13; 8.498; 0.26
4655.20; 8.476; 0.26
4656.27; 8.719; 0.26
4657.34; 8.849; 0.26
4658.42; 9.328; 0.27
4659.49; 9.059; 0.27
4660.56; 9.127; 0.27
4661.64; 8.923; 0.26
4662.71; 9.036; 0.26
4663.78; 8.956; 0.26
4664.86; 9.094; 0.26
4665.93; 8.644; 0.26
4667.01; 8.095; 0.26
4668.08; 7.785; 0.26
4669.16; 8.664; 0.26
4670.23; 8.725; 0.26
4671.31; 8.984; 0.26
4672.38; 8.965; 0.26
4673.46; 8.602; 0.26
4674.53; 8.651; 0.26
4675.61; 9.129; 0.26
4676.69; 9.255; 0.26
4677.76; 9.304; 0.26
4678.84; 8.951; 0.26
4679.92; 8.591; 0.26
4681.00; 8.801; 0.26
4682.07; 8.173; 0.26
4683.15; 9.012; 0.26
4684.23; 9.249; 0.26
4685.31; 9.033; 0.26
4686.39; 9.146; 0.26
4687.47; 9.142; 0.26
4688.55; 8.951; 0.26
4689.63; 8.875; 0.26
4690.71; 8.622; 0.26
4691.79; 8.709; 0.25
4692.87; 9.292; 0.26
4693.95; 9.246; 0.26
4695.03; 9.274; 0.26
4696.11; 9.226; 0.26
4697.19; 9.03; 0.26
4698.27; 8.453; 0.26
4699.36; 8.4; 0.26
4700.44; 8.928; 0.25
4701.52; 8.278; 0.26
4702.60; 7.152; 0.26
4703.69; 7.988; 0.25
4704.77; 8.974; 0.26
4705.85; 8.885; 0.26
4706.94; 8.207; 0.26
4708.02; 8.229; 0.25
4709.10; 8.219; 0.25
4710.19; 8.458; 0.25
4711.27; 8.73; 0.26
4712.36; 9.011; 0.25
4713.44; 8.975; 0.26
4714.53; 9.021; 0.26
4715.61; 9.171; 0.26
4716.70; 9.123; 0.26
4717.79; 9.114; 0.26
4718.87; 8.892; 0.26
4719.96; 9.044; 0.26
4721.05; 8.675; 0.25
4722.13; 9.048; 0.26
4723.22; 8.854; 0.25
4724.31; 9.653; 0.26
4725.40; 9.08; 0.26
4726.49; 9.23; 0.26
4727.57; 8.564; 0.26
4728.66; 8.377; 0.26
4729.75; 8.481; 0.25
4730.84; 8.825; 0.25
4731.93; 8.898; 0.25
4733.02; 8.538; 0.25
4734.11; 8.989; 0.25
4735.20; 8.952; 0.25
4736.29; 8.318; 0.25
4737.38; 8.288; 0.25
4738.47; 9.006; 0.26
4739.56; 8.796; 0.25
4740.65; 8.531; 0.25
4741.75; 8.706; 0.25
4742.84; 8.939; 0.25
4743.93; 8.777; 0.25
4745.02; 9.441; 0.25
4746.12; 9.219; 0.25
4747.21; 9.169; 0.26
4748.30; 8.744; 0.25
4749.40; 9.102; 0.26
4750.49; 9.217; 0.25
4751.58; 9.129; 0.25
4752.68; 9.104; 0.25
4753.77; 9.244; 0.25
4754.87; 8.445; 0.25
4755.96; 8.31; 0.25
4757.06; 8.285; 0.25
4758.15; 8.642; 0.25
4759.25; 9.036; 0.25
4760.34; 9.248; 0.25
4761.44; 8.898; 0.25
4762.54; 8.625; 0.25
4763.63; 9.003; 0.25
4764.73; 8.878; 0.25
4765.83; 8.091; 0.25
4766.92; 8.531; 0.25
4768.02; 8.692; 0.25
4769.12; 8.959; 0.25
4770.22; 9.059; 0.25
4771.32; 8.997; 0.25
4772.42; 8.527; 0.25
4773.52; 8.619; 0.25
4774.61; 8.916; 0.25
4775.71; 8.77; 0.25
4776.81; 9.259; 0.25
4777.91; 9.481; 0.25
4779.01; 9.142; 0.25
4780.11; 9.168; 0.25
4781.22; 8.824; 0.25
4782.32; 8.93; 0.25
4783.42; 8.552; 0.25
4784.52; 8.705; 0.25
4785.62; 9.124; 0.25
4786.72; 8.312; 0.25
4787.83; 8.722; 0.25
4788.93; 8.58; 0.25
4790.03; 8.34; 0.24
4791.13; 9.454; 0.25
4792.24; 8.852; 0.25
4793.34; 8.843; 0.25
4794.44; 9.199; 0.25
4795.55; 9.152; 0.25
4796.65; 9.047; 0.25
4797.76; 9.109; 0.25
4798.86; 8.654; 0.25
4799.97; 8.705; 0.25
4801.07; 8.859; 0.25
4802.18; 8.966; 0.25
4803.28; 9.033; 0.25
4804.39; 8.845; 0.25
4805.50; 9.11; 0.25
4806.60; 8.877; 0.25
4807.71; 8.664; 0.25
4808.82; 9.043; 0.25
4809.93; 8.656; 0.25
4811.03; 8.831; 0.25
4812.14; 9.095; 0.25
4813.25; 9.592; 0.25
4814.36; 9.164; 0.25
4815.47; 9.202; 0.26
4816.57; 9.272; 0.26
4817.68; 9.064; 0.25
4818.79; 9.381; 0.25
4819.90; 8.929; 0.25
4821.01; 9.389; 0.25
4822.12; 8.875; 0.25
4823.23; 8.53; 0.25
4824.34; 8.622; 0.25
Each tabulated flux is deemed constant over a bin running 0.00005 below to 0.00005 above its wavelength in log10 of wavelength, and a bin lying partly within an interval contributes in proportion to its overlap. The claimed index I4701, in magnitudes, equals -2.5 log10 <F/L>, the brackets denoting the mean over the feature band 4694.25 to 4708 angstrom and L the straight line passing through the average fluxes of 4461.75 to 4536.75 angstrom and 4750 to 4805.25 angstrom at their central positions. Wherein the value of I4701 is 0.02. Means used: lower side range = 8.44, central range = 8.57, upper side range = 8.86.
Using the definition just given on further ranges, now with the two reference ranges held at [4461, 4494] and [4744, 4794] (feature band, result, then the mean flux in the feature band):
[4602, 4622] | -0.04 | 8.87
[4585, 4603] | -0.03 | 8.81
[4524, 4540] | 0.04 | 8.12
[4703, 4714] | 0.03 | 8.55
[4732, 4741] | 0.01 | 8.7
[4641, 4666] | -0.02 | 8.85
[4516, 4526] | -0.03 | 8.63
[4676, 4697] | -0.03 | 8.99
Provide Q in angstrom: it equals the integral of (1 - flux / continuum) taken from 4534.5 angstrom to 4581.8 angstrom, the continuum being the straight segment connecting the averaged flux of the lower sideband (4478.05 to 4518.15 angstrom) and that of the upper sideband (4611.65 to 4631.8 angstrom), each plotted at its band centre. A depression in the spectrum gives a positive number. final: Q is 0.4 angstrom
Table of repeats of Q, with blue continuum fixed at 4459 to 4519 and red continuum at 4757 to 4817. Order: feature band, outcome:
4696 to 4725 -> 0.2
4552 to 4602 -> -0.8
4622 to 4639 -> -0.3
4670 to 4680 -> -0.2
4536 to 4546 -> -0.2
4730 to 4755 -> -0.1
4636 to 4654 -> -0.2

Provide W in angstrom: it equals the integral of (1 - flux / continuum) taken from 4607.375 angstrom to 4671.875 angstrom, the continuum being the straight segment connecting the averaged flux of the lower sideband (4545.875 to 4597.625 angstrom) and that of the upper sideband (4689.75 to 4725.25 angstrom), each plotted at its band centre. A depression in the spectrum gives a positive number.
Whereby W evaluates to -0.45 angstrom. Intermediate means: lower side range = 8.73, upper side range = 8.78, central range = 8.82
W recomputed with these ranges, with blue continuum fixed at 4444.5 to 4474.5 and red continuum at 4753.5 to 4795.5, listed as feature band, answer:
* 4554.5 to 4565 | -0.65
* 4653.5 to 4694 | -1.38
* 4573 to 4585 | -0.63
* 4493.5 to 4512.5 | -1.67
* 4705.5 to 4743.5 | -0.44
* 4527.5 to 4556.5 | -0.54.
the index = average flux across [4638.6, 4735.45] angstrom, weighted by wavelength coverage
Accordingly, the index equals 8.81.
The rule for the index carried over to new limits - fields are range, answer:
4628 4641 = 8.8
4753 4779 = 8.82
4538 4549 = 8.71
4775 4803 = 8.91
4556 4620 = 8.79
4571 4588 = 8.69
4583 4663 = 8.83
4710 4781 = 8.88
